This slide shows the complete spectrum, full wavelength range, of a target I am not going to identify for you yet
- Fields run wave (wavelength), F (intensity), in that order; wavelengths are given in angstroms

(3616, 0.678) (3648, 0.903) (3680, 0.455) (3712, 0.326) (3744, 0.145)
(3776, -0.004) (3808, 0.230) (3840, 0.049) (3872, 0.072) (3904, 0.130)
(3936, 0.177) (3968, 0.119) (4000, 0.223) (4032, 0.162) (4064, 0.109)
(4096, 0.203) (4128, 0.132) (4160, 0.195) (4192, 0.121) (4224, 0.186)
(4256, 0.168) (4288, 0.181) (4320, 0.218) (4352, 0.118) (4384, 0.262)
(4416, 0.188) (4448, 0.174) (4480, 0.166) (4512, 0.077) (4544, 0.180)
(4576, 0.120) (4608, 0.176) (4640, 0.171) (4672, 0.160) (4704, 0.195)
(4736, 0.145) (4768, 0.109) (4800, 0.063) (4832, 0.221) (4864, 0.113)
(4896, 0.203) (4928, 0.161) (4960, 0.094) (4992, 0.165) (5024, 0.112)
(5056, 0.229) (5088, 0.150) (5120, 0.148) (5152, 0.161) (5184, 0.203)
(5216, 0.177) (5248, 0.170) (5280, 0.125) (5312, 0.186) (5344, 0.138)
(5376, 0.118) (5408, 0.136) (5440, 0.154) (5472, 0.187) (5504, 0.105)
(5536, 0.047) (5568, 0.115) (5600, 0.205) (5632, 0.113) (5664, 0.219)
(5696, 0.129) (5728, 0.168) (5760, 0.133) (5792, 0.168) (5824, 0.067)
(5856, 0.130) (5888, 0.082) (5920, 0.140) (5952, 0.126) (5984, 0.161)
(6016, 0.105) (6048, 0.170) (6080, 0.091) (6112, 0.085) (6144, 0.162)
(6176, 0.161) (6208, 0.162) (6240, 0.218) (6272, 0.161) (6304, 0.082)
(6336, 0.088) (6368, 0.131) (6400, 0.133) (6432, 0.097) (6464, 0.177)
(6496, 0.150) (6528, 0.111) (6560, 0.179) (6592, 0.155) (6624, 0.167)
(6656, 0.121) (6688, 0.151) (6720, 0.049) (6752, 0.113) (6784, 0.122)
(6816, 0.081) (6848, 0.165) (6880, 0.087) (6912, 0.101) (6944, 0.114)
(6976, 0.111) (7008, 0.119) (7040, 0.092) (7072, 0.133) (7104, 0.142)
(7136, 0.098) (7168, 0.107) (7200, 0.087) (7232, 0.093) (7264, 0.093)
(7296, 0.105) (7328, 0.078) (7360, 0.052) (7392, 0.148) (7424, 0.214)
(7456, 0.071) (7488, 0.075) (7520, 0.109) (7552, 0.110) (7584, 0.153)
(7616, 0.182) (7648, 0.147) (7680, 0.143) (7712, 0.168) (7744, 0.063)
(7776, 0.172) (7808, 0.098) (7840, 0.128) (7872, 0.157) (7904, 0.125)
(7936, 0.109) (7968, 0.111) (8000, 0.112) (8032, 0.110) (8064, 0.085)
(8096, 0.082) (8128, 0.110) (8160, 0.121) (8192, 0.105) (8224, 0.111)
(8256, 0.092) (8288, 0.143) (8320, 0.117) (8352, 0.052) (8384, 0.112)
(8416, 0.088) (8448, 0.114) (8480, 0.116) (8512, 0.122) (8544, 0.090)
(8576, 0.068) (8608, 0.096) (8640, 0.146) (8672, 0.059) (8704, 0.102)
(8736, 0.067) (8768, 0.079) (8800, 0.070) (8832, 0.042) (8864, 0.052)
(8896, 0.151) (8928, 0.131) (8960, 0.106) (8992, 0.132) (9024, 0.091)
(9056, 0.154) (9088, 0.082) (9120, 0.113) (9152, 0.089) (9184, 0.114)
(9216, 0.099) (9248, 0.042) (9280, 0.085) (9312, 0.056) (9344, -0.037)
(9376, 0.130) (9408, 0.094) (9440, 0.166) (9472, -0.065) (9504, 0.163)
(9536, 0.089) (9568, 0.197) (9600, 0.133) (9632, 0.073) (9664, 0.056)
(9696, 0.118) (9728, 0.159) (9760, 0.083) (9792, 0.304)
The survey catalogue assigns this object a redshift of 0.131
